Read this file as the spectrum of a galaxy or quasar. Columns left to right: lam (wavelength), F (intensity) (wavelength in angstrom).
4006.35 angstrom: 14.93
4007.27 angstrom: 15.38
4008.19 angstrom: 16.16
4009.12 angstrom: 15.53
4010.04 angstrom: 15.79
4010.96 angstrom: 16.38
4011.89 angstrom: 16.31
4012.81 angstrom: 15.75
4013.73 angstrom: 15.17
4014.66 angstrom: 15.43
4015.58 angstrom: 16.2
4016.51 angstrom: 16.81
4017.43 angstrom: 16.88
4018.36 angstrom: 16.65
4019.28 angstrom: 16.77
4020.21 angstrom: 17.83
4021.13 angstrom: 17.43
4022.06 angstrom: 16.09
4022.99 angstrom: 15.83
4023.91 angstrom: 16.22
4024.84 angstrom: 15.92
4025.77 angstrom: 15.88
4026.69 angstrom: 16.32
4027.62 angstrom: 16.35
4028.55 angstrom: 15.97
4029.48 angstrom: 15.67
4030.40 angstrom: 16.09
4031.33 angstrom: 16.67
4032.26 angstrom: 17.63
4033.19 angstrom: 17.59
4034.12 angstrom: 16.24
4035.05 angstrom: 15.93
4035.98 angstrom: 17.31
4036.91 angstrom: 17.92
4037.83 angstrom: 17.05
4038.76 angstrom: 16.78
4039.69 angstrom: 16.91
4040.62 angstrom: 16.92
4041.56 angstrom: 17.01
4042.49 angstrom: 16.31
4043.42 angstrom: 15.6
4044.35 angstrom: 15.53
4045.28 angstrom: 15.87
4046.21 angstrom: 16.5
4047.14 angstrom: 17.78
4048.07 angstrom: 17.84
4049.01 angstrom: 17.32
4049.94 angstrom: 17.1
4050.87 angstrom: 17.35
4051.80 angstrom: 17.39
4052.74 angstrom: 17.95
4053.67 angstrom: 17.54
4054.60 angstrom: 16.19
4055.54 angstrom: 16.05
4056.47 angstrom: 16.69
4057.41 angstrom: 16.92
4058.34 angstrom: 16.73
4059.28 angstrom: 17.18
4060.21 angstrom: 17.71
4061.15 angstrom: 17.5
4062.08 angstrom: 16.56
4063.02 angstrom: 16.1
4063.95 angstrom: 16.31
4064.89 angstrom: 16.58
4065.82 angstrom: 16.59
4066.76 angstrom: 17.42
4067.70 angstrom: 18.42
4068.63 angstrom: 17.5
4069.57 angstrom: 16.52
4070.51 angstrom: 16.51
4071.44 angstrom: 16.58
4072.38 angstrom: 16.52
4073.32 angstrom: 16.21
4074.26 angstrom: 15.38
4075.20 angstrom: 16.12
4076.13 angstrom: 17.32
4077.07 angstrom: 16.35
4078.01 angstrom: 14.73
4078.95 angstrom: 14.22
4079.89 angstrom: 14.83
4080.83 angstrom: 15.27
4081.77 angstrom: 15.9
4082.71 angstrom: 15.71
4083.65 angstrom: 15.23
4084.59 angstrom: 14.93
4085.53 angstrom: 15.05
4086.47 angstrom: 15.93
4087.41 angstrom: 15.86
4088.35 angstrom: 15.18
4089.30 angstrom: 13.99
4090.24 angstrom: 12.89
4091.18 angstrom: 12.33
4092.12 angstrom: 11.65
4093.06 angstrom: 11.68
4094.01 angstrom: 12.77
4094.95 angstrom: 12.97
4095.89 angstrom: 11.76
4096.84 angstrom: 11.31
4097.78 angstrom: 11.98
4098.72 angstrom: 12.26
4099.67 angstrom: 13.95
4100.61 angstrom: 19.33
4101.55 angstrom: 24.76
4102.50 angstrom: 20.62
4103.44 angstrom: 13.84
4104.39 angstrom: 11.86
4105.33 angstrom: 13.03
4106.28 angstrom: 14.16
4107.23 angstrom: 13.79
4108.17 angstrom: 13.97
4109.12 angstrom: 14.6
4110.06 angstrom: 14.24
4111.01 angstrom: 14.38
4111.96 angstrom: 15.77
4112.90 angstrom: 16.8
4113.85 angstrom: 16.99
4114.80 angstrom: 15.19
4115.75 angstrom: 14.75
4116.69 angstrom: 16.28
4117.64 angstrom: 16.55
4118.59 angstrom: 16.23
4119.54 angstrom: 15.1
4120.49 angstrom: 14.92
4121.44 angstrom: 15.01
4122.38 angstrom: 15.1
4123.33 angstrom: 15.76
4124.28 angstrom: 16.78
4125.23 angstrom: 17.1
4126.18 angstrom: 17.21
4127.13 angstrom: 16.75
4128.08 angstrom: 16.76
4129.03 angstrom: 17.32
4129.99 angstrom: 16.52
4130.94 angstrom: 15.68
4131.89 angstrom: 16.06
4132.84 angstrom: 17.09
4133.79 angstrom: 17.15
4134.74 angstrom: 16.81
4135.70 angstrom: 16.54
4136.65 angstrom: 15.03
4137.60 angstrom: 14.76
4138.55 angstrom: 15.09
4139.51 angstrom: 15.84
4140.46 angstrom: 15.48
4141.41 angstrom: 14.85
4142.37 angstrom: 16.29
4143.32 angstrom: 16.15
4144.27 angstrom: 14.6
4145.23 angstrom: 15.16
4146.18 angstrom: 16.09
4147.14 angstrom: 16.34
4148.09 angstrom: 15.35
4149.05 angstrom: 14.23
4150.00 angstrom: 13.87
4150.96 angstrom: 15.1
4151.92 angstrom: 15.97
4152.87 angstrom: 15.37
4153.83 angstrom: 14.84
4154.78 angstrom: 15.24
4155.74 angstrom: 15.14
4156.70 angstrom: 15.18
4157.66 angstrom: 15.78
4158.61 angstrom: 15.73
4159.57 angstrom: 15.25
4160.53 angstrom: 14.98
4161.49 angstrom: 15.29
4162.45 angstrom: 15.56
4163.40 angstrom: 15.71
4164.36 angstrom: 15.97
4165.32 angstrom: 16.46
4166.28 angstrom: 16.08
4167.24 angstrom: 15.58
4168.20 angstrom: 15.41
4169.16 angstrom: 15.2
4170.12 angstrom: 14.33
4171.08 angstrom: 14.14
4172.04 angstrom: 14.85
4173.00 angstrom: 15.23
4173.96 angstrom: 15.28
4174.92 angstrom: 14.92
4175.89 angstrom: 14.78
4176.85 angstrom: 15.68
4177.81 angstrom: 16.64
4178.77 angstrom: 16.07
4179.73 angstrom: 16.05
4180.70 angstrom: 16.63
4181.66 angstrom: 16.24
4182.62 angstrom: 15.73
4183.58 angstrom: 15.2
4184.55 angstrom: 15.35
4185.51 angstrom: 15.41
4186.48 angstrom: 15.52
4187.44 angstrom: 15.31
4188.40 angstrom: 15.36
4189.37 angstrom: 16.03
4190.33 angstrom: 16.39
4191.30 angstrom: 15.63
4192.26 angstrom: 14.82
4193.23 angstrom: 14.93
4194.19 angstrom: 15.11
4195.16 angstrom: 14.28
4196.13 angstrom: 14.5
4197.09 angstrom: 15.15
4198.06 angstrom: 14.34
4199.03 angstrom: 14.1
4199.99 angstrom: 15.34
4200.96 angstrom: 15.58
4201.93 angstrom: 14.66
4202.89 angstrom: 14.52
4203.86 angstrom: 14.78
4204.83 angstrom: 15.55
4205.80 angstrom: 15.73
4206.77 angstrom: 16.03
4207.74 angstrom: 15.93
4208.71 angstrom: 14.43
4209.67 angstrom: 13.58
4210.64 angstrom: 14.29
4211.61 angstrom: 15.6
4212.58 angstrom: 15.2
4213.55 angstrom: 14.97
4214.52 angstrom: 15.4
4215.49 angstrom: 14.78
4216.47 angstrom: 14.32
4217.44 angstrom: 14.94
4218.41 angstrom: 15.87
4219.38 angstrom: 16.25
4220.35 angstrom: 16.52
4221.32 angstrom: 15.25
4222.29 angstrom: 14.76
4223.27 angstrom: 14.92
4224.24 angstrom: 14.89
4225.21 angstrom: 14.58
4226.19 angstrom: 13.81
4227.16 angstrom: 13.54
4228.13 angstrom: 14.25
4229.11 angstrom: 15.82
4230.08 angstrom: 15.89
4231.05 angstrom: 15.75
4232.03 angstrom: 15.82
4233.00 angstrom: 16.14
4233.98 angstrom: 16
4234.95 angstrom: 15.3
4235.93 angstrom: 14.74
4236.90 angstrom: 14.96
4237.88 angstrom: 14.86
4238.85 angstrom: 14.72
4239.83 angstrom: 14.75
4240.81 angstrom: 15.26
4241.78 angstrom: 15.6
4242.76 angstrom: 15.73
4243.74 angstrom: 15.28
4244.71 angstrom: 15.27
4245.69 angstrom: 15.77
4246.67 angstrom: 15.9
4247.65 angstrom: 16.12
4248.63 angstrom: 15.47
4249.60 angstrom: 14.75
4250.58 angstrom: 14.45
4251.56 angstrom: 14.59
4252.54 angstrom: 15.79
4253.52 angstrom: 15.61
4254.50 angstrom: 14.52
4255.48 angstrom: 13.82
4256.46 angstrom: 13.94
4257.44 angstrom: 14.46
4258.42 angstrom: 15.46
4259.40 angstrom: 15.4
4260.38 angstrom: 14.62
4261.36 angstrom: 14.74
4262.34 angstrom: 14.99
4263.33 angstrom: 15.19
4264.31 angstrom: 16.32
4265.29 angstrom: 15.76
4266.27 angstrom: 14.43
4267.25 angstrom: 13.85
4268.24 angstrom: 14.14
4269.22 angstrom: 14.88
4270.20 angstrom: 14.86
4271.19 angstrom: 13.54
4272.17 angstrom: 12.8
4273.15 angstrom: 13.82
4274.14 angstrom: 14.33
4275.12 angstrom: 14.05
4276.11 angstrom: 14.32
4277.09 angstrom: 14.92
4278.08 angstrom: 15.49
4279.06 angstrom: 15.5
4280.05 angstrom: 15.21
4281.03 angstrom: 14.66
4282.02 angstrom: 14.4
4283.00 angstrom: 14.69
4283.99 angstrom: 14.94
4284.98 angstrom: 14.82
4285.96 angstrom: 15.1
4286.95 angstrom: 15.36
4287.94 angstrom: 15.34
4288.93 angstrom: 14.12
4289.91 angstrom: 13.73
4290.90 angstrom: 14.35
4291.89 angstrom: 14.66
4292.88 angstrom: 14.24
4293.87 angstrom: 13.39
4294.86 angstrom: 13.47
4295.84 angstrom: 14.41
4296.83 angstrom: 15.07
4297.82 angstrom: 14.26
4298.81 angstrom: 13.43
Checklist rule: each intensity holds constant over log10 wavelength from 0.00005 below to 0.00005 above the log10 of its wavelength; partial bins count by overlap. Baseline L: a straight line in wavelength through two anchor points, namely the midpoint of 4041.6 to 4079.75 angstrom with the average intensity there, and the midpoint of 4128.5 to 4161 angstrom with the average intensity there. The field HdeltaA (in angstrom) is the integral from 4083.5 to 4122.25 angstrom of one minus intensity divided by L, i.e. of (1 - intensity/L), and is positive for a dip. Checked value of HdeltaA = 3.4 angstrom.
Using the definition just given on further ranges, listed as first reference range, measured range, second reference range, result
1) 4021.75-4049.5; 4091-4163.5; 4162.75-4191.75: 2.8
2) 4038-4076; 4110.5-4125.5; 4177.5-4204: 0.3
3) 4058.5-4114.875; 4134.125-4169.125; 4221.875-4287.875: -0.7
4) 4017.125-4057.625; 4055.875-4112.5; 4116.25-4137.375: 3.8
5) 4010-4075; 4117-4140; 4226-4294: -0.3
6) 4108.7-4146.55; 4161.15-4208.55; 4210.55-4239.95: 0.2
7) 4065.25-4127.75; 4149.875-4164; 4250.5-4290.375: -0.2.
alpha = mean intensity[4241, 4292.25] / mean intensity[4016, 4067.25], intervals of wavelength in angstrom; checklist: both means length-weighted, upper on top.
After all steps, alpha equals 0.89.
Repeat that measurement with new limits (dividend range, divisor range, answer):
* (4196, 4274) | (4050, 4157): 0.96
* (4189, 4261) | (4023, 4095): 0.94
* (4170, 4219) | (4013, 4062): 0.91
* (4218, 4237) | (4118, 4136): 0.94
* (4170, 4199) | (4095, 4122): 1.02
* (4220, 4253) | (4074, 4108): 1.04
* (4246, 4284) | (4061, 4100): 0.98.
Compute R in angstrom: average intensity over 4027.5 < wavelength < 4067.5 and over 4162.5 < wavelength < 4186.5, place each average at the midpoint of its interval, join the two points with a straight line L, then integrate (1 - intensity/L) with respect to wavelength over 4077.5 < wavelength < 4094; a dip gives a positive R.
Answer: 2.05 angstrom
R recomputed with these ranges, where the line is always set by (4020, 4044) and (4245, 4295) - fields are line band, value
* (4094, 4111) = 1.56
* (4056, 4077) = -0.61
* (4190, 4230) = 0.49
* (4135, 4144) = 0.10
